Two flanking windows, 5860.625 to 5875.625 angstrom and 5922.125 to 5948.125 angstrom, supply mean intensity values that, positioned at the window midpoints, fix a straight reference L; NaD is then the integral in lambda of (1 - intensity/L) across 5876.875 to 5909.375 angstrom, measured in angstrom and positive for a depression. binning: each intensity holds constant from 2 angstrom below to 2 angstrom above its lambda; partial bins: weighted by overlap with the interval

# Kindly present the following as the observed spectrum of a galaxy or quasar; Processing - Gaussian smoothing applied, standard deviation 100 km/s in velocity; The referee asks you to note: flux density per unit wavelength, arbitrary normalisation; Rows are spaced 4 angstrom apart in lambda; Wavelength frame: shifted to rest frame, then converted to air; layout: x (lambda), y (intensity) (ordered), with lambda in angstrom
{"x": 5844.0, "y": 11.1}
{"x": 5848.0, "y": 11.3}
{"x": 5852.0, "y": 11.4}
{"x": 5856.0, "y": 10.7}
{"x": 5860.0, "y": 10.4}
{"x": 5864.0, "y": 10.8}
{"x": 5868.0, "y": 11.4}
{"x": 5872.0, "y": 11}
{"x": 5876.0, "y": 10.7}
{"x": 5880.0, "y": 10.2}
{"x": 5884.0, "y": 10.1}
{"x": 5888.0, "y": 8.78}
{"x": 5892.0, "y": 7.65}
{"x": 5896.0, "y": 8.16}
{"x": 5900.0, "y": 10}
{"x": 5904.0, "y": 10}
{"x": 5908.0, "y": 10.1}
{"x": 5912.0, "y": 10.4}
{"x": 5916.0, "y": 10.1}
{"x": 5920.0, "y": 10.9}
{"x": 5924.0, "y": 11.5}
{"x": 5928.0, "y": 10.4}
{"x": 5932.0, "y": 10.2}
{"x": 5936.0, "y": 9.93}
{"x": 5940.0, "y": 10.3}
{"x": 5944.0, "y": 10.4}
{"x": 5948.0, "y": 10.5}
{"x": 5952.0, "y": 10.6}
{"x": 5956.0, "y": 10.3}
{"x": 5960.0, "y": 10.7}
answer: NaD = 4.13 angstrom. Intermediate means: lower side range 11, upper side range 10.5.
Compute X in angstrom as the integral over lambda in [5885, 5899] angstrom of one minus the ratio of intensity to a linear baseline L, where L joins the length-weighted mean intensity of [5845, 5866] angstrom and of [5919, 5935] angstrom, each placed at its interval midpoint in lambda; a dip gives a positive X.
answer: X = 3.0 angstrom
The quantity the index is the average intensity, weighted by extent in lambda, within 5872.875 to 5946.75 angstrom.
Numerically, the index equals 10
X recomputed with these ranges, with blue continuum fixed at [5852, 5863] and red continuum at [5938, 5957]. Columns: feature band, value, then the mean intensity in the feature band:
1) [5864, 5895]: 2.0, 9.97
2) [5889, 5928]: 2.5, 9.87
